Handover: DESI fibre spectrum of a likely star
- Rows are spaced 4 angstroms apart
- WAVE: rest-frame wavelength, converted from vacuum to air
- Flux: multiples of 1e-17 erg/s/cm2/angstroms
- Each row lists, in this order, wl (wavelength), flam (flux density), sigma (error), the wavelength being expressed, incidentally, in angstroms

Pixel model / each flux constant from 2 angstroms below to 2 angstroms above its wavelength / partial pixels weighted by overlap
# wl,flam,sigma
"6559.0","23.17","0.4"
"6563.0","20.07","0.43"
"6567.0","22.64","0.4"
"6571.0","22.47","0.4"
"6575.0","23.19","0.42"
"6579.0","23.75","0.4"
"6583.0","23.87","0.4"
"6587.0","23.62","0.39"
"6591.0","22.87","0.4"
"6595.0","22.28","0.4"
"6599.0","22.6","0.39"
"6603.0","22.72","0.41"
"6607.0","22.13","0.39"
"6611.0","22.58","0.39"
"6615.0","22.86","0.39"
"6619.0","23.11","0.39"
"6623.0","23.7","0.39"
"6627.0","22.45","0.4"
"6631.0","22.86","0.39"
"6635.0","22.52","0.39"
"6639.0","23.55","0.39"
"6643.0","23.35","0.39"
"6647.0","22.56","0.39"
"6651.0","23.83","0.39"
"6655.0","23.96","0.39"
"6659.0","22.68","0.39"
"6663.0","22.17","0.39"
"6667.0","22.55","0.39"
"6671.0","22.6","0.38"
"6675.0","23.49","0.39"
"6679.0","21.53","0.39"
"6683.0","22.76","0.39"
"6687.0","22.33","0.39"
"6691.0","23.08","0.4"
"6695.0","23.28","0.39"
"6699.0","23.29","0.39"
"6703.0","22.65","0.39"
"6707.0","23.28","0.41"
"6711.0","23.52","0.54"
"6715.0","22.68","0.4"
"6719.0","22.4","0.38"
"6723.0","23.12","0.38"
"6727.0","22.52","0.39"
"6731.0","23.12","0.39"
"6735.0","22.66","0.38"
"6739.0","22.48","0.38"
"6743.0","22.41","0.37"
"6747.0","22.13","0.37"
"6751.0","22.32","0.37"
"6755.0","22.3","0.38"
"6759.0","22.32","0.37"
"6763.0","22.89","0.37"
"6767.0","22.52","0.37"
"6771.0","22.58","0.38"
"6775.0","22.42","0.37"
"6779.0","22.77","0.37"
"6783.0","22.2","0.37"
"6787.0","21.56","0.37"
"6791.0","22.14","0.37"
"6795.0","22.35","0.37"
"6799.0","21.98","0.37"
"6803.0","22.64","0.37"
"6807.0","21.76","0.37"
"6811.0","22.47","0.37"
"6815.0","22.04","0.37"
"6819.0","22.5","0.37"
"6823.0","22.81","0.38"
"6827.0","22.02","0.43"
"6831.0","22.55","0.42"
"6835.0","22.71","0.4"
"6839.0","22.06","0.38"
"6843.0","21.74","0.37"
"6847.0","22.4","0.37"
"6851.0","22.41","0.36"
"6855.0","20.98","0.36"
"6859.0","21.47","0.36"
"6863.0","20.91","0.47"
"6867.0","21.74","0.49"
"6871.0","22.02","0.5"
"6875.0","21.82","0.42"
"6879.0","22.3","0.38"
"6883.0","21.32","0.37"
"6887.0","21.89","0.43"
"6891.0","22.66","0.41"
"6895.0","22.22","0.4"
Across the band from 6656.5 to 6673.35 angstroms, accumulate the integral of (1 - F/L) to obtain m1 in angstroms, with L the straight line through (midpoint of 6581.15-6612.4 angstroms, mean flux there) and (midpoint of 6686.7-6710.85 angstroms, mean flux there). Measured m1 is 0.3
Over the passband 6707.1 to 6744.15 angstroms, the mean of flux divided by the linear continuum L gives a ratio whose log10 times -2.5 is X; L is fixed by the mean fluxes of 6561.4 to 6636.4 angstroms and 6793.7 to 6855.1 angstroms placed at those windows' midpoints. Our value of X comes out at -0.02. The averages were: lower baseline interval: 22.8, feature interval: 22.8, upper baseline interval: 22.3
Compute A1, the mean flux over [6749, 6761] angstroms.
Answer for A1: 22.3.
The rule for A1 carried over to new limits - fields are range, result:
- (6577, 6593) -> 23.5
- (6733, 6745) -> 22.5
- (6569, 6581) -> 23.1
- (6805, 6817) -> 22.1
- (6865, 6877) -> 21.9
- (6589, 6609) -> 22.5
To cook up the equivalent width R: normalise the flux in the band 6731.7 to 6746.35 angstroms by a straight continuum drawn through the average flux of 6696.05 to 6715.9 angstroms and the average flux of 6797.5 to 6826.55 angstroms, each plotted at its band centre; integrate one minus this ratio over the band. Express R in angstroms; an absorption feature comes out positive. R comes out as 0.21 angstroms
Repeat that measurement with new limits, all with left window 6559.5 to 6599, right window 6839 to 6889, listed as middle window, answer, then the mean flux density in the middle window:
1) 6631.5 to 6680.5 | -0.9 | 22.9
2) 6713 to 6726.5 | -0.3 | 22.7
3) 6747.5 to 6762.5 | -0.1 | 22.4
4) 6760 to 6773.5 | -0.3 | 22.6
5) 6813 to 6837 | -0.6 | 22.4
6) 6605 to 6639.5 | -0.3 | 22.8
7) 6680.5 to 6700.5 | -0.5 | 22.9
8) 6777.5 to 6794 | -0.1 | 22.2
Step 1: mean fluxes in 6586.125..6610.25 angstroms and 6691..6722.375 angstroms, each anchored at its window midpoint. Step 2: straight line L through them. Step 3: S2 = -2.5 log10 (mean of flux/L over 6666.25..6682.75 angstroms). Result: 0.02 mag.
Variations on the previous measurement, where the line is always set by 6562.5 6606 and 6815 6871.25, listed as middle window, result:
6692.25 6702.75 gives -0.03 mag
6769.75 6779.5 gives -0.02 mag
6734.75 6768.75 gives -0.01 mag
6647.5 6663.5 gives -0.03 mag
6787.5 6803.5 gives 0.00 mag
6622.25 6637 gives -0.01 mag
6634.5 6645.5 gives -0.03 mag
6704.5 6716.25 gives -0.04 mag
